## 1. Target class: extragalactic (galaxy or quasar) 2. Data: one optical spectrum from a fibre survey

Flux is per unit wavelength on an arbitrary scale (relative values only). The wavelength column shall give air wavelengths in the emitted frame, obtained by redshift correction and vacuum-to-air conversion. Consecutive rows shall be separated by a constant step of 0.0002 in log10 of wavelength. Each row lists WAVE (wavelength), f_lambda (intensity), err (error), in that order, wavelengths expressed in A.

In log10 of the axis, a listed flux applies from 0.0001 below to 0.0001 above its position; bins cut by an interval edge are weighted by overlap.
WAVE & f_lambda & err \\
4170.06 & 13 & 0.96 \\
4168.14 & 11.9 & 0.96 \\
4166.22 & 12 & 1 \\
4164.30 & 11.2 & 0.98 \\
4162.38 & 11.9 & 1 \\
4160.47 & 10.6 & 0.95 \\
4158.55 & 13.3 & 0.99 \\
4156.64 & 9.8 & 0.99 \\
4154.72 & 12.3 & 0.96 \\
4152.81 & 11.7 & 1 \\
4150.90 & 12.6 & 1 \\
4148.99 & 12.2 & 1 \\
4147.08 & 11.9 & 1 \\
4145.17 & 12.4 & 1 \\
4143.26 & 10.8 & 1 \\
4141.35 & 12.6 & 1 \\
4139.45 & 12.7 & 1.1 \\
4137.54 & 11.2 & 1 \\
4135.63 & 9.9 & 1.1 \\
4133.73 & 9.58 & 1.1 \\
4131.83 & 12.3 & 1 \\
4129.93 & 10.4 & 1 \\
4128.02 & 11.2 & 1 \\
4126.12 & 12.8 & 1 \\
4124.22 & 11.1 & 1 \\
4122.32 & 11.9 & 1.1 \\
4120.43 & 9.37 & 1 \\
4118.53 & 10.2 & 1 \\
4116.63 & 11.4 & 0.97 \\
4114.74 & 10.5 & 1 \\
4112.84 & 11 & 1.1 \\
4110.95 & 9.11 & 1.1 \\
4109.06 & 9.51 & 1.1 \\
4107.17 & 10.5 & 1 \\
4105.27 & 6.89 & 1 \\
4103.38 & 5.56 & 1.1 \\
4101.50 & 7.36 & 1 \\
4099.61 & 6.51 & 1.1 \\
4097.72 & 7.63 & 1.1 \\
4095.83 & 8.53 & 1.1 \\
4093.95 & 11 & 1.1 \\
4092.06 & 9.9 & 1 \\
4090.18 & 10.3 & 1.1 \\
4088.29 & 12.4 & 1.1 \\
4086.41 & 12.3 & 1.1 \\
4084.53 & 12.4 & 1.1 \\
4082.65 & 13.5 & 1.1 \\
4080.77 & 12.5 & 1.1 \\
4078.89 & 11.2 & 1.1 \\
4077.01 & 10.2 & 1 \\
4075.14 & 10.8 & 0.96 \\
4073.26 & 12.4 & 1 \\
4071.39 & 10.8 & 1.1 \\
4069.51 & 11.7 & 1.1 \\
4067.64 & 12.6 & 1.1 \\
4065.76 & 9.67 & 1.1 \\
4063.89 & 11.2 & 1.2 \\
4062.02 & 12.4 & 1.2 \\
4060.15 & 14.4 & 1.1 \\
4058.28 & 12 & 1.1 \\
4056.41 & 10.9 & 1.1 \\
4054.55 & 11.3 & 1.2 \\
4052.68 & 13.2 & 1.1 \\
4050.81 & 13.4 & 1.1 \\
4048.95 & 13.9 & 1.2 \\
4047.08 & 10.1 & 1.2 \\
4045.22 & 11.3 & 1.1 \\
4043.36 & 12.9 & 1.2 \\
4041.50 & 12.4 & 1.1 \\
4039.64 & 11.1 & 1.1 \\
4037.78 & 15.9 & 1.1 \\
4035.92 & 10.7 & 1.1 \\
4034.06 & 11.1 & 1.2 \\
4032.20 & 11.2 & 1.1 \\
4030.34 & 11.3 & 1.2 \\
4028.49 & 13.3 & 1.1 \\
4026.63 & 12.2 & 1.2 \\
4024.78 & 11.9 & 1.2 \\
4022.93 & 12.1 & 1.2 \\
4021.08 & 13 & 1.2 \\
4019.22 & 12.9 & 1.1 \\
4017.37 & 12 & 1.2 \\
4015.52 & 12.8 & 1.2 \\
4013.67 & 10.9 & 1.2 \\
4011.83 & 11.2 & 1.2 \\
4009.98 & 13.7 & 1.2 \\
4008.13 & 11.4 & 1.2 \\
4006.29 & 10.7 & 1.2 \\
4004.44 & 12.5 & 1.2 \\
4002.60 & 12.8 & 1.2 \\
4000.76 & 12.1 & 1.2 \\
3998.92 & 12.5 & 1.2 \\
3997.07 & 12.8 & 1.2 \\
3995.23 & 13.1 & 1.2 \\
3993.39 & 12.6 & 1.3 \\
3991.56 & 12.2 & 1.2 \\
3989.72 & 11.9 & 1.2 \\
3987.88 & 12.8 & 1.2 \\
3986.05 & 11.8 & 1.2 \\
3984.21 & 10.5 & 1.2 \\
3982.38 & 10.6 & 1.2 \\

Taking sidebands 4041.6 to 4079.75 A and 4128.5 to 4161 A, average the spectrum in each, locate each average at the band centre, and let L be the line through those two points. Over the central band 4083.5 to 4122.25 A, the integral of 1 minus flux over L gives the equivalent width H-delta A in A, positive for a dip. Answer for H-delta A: 6.68 A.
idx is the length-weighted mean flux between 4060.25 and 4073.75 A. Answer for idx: 11.7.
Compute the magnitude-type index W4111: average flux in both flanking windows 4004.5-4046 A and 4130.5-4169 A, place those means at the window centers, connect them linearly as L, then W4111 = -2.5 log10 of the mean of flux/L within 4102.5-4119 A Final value 0.245 mag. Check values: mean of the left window 12.1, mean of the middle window 9.4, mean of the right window 11.6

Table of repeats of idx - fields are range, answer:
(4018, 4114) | 11.2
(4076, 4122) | 10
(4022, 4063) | 12.2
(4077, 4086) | 12.2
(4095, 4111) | 7.89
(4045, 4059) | 12.1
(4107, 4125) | 10.5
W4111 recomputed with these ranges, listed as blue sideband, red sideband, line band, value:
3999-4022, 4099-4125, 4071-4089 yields -0.16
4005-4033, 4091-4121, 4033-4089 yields -0.14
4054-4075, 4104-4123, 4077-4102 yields 0.04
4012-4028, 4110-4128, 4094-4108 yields 0.39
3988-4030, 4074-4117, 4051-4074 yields -0.10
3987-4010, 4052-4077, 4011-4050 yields -0.01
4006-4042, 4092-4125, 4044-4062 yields -0.11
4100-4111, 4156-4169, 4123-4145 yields -0.16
